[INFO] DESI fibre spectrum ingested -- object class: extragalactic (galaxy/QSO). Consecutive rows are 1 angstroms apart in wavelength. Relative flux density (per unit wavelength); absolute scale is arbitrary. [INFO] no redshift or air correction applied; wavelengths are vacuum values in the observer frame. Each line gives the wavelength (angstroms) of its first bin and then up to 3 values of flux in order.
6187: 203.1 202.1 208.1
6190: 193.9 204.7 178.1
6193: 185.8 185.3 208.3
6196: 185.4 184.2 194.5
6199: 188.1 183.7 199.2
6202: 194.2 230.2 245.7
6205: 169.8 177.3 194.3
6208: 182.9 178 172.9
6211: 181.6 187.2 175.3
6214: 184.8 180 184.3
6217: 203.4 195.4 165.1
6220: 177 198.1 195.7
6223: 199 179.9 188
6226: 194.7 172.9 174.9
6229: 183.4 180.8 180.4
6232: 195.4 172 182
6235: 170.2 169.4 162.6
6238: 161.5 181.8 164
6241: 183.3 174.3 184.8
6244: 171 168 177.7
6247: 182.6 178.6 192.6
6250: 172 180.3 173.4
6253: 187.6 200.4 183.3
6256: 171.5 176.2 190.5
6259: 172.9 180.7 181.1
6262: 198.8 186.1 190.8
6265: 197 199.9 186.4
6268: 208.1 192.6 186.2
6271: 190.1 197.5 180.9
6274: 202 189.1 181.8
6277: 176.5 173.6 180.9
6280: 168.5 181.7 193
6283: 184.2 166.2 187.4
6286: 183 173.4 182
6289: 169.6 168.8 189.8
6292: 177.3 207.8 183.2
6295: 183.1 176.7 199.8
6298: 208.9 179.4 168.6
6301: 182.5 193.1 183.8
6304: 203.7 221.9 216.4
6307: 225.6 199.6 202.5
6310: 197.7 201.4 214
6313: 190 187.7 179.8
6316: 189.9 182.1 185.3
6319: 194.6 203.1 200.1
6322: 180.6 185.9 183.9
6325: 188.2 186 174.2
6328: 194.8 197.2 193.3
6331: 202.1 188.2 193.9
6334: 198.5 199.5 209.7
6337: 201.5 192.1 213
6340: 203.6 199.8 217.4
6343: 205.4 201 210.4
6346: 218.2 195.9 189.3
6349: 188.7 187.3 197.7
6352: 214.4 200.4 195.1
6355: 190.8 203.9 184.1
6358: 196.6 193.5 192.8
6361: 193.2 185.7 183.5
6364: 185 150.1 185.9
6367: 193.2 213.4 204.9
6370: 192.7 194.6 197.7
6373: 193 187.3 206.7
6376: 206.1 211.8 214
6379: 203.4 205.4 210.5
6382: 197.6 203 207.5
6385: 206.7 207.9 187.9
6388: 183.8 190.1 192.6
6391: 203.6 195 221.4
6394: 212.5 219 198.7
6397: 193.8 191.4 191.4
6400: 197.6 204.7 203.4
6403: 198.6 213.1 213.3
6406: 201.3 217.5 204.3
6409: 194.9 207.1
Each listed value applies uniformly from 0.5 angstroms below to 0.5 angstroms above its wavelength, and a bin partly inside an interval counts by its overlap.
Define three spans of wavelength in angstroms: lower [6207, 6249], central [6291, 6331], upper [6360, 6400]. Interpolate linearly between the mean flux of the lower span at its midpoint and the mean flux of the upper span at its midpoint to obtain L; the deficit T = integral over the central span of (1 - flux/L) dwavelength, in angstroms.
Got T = -0.61 angstroms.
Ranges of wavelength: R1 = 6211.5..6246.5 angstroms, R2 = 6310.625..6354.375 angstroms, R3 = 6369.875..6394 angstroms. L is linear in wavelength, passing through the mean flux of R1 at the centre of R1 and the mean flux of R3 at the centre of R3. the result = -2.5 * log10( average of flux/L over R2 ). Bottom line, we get -0.01 mag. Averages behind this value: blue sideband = 181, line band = 196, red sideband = 201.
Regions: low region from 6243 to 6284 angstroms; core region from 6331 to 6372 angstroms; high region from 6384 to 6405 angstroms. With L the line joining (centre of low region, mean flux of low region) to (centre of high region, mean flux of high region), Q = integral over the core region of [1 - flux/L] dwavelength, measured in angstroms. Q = -0.2 angstroms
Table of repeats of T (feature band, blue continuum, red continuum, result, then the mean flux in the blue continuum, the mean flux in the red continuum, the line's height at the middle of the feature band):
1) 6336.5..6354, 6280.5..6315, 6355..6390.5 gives -0.7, 191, 196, 194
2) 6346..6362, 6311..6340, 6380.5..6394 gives 0.1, 194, 201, 197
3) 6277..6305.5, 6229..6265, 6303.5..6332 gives 0.8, 180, 196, 190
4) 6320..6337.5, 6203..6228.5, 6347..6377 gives -0.1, 187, 194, 192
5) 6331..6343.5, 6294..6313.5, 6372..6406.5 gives -0.2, 197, 202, 199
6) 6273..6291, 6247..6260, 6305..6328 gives 0.7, 182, 195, 188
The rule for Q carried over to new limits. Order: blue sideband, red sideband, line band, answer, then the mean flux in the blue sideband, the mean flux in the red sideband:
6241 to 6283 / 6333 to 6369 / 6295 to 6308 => -0.43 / 184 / 197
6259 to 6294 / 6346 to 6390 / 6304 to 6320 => -0.83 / 185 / 196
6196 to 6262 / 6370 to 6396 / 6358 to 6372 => 0.67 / 183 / 202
